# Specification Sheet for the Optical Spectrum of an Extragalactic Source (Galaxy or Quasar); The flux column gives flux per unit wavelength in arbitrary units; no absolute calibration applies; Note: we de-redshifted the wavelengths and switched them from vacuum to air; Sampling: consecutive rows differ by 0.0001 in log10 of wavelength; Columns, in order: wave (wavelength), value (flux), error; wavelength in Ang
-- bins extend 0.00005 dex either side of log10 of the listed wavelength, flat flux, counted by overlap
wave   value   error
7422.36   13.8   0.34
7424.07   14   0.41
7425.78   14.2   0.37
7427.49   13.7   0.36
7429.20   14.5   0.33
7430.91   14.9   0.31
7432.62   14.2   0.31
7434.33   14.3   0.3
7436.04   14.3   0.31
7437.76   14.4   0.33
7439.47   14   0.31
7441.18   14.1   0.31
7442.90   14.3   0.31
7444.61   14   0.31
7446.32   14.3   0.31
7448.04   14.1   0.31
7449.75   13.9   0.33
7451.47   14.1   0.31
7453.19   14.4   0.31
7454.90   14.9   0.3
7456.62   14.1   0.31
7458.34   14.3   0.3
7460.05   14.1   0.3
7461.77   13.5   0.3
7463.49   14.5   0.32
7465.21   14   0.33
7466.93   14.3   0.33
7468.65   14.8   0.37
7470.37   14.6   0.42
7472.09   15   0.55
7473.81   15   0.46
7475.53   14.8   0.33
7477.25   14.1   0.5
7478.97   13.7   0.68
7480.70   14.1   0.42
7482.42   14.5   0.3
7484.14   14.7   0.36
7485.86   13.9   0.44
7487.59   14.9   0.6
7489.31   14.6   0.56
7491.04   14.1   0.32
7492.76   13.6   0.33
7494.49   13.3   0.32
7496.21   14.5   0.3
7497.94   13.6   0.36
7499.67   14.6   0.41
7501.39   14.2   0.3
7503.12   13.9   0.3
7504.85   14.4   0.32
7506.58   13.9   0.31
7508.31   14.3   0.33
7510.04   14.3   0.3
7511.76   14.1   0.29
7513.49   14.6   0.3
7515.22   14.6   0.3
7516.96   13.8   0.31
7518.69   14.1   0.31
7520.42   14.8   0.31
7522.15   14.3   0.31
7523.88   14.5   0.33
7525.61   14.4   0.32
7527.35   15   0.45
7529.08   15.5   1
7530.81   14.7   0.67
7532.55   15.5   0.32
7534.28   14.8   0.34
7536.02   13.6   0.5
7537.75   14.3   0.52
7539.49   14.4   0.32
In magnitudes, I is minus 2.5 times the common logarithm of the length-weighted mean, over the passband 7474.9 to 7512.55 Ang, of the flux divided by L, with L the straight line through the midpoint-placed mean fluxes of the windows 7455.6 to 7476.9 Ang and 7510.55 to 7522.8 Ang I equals 0.014 mag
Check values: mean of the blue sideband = 14.4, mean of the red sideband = 14.3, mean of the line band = 14.2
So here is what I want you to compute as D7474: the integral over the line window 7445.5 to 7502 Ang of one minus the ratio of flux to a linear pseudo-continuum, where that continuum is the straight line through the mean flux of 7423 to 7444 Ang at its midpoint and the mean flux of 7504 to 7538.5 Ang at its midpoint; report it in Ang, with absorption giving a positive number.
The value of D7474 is 0.28 Ang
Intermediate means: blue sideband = 14.2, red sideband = 14.5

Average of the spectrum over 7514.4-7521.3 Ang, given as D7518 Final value 14.3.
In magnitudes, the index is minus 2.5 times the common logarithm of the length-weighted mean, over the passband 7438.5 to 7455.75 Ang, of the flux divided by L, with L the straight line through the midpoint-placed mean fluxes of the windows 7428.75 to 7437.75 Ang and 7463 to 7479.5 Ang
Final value 0.02 mag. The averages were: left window 14.4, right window 14.5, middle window 14.2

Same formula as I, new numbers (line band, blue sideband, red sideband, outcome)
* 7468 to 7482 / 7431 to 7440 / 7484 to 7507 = -0.023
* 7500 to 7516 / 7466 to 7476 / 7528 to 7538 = 0.037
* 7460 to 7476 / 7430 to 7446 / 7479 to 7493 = -0.013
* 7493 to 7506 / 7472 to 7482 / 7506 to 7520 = 0.020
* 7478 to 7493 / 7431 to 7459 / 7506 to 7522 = 0.001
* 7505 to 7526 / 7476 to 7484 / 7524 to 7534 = 0.033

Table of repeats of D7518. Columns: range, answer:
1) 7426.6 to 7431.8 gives 14.4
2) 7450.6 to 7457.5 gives 14.4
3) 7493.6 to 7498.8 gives 13.8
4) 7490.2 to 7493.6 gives 13.9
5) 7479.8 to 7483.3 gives 14.3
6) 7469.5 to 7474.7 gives 14.9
